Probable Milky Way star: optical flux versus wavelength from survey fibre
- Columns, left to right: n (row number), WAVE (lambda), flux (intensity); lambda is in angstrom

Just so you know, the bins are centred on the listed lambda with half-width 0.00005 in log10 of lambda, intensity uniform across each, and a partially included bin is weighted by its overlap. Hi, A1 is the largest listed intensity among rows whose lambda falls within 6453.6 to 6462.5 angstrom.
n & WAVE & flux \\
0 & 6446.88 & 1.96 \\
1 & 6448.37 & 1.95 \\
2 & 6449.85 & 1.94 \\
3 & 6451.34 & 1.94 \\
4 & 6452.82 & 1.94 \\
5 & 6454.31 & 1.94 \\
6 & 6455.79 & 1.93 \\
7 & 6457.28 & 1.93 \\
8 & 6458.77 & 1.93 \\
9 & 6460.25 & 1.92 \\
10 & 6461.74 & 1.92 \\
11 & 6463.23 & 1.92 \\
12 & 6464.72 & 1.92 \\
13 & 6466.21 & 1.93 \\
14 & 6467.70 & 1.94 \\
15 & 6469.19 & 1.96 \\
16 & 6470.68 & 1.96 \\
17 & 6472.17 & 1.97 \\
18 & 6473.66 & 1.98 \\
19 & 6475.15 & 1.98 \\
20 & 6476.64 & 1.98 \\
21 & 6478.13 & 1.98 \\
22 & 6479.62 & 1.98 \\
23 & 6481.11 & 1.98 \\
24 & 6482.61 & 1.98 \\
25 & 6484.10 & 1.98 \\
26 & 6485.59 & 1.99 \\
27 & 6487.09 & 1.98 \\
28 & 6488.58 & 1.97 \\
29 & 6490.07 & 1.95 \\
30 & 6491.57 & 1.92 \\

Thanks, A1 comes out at 1.94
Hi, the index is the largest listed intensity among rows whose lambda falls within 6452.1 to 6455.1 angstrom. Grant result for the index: 1.94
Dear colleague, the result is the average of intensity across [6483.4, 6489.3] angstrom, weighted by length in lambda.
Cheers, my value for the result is 1.98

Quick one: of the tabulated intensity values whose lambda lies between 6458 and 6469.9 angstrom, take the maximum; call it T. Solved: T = 1.96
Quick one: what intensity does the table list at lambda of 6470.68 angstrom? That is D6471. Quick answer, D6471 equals 1.96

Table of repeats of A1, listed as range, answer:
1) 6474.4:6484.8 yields 1.98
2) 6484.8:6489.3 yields 1.99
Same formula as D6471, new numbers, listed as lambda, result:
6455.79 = 1.93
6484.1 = 1.98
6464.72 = 1.92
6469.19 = 1.96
